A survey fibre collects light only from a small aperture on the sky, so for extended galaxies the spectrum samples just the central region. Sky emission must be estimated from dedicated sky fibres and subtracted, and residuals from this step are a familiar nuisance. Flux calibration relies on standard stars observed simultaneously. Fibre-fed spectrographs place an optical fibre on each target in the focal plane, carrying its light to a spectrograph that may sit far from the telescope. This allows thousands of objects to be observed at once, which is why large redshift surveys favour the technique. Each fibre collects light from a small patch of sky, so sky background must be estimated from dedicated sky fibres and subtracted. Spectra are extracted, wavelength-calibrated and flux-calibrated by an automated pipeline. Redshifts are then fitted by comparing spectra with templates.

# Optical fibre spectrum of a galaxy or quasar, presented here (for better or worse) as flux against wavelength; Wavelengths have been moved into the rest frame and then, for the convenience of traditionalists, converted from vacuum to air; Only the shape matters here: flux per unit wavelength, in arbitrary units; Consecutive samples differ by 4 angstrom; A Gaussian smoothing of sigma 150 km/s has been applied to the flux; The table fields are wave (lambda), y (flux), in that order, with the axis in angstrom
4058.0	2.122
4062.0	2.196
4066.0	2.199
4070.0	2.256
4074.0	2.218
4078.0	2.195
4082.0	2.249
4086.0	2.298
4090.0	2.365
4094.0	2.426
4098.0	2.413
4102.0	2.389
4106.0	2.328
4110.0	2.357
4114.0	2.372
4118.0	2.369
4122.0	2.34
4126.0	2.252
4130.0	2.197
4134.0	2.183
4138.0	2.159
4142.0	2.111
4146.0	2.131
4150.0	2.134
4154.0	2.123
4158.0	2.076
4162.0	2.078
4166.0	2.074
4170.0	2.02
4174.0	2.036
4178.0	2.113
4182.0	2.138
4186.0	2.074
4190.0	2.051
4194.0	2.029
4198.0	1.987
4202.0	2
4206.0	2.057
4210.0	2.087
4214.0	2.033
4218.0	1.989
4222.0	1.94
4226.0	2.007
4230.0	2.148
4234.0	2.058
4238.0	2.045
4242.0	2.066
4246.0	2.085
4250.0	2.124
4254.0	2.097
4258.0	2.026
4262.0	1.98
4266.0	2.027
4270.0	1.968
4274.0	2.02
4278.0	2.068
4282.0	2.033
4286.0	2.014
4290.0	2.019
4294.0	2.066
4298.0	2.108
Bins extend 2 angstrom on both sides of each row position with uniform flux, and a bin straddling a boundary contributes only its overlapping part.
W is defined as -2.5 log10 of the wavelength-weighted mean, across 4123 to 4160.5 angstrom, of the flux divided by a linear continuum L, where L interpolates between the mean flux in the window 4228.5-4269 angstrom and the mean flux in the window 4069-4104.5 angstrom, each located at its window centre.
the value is 0.04 mag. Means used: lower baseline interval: 2.31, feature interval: 2.16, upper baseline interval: 2.06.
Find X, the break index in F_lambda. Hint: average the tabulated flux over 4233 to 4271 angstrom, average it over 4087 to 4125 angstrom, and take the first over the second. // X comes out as 0.9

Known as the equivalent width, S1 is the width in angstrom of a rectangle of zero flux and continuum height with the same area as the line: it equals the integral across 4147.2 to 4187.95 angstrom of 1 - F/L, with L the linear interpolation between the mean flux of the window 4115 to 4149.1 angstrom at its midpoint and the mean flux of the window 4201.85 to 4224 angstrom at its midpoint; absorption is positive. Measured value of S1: 0.8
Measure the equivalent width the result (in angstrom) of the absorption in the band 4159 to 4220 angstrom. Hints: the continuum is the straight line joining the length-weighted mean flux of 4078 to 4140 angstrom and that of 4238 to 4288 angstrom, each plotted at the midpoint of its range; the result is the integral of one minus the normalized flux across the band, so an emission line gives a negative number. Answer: 3.3 angstrom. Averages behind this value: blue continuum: 2.31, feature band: 2.05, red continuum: 2.04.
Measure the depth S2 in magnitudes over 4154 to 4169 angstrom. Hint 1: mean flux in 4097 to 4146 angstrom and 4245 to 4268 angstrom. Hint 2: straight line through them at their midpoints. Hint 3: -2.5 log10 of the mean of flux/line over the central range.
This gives 0.07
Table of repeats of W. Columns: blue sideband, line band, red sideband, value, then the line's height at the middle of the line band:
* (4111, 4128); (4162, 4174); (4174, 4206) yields 0.048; 2.14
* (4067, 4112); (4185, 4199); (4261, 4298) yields 0.064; 2.16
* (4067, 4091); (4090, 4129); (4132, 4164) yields -0.076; 2.2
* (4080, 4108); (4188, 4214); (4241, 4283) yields 0.063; 2.16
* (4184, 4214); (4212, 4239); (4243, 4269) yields 0.008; 2.05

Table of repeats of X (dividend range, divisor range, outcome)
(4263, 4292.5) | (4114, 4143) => 0.90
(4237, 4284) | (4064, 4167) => 0.91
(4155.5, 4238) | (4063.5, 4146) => 0.90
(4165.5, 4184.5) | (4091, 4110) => 0.87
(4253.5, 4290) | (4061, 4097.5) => 0.89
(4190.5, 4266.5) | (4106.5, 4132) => 0.88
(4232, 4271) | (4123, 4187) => 0.97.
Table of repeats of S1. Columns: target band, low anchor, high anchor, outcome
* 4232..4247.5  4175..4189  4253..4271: -0.2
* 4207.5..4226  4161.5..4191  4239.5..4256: 0.6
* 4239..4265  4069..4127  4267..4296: 0.2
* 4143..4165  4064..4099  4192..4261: 0.6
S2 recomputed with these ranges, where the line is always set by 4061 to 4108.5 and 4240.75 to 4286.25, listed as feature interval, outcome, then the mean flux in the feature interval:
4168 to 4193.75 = 0.05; 2.07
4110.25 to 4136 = -0.02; 2.29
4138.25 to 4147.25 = 0.04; 2.13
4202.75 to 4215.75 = 0.03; 2.05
